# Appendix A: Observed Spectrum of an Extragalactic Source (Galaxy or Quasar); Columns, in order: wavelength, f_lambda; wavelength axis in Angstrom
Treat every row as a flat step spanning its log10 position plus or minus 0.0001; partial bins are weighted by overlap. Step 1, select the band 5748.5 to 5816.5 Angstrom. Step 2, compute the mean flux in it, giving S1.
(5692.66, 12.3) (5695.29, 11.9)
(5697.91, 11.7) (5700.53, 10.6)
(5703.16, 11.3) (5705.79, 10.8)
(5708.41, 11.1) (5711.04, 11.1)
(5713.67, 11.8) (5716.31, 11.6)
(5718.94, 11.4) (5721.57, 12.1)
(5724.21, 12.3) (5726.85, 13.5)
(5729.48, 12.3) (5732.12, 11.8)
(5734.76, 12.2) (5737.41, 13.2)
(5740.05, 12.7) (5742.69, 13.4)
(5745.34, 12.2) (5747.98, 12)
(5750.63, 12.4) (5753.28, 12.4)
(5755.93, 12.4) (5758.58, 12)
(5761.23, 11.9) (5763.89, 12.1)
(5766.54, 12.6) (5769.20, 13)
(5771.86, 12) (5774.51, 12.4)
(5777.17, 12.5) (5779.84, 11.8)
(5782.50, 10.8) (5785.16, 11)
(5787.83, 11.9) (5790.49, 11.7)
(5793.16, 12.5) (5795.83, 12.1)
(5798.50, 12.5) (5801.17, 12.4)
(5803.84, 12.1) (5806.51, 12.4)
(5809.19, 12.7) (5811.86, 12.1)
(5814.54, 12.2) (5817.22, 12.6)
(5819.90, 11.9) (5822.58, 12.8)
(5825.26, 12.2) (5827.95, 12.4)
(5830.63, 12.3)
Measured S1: 12.2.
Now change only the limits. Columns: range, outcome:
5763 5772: 12.5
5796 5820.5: 12.3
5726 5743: 12.7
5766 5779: 12.5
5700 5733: 11.7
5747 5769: 12.3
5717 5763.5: 12.3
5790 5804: 12.3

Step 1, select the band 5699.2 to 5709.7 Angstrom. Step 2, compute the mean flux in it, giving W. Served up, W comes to 11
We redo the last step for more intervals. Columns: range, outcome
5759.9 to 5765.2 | 12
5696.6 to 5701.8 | 11.2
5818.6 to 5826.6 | 12.3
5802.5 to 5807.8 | 12.3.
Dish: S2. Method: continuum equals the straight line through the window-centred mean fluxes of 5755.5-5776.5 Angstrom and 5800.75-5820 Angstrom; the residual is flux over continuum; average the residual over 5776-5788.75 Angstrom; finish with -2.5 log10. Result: 0.07 mag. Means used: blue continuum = 12.3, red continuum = 12.3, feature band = 11.6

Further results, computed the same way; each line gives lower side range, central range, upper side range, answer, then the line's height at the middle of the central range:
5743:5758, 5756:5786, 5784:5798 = 0.006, 12.1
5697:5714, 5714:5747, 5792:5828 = -0.085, 11.4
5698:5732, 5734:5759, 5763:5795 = -0.060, 11.8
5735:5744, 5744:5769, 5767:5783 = 0.030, 12.6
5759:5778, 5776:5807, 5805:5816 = 0.034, 12.3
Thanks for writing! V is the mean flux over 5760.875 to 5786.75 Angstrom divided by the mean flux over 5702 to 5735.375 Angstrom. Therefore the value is 1.0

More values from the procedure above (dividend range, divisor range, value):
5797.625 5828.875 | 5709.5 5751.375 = 1.01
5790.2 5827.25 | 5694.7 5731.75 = 1.05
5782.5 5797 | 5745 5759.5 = 0.96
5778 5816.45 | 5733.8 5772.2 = 0.97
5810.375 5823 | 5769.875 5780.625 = 1.00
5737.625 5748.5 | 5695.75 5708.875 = 1.14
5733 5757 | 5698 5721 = 1.11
